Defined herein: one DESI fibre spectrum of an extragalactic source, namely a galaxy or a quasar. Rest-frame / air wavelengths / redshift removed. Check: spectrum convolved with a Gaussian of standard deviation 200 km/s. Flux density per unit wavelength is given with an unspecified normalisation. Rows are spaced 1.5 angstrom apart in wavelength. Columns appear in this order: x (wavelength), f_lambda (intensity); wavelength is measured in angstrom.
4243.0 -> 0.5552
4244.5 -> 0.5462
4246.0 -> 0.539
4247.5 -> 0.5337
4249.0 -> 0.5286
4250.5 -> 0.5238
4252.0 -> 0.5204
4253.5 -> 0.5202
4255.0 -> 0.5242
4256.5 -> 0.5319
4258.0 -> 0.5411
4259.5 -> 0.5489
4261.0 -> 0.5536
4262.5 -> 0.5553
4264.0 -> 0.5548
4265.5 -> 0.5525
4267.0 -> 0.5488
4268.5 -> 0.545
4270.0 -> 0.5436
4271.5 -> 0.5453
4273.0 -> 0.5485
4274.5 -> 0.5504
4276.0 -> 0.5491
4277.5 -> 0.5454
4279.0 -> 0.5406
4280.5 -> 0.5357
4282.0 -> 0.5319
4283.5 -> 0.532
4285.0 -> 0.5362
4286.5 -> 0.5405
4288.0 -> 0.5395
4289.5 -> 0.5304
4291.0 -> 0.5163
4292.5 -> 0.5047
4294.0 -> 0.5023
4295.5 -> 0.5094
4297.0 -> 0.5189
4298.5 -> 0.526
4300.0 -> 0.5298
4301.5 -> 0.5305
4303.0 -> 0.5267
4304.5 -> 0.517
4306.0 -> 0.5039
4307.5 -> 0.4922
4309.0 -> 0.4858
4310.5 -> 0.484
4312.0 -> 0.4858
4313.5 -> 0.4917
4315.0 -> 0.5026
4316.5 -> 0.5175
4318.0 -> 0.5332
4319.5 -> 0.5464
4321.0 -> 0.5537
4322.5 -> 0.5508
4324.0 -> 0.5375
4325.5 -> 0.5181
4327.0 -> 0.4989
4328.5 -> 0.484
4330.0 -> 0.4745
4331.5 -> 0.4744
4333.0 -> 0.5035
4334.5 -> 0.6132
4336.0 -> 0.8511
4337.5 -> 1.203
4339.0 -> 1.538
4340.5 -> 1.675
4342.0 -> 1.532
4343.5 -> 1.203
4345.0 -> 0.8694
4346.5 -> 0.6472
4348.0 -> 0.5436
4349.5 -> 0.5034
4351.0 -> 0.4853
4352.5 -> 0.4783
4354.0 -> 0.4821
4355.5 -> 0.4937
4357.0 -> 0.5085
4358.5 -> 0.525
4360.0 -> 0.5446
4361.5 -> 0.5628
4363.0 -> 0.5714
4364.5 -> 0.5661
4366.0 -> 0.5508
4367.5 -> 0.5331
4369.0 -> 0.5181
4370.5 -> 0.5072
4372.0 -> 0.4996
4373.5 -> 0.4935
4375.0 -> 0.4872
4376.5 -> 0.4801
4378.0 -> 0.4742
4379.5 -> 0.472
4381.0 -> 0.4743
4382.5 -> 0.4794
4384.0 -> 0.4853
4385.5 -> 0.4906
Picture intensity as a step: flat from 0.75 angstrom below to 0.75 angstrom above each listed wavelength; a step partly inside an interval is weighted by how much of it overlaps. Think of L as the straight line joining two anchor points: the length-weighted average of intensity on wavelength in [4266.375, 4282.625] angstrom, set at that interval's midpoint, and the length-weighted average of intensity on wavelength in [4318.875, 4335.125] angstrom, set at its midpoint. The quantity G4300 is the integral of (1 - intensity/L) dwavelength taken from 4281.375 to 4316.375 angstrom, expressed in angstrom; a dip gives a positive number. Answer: 1.3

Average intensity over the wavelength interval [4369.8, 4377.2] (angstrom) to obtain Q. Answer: 0.494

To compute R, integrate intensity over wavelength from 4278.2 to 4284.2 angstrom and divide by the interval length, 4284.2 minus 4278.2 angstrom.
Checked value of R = 0.535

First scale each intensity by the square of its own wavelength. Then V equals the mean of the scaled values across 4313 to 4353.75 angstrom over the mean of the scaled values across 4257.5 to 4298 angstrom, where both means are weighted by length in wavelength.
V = 1.4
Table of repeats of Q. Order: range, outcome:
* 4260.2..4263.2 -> 0.554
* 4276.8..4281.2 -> 0.541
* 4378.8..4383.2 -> 0.475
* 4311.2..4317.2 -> 0.499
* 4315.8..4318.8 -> 0.526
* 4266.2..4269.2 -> 0.547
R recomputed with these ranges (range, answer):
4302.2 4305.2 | 0.522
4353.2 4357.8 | 0.495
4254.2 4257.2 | 0.528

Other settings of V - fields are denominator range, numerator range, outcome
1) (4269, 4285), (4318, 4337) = 1.05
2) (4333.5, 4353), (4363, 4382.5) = 0.55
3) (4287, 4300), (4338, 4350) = 2.12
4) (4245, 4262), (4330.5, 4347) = 1.96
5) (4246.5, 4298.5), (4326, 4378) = 1.30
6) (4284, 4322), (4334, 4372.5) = 1.45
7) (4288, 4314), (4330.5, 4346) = 2.06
